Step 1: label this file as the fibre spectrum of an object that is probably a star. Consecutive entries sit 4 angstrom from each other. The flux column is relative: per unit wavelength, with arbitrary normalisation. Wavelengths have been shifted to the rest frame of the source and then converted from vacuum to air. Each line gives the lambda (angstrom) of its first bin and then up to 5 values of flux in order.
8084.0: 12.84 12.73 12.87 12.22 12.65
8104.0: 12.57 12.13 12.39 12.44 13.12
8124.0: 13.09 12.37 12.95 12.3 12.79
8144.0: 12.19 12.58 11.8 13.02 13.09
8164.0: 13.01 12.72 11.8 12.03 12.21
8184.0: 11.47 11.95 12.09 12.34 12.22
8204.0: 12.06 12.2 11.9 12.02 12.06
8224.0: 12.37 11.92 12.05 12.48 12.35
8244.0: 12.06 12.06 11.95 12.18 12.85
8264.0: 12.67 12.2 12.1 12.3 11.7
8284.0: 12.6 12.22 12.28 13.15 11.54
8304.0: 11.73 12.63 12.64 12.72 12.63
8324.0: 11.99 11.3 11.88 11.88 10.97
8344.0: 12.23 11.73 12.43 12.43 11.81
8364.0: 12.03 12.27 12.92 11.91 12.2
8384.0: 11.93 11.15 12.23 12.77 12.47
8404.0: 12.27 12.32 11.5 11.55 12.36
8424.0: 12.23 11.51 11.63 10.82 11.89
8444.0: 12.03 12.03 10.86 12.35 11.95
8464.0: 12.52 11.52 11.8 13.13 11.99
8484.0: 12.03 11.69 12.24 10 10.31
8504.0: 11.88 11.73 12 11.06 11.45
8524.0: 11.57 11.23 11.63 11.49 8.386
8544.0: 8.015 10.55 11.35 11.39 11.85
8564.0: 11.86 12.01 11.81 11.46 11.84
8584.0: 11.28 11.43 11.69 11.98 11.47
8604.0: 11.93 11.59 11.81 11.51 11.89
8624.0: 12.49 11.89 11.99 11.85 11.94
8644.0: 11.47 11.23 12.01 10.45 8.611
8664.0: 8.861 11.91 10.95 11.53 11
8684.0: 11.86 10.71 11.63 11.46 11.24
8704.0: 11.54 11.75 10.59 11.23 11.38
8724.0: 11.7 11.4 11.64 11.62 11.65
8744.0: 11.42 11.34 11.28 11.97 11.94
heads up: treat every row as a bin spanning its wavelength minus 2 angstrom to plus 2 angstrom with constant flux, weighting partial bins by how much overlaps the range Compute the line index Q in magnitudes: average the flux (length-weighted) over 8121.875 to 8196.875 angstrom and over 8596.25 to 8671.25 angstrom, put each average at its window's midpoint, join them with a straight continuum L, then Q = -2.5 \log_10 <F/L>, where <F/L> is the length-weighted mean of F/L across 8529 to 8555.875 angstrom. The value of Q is 0.12 mag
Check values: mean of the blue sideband 12.4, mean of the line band 10.4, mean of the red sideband 11.4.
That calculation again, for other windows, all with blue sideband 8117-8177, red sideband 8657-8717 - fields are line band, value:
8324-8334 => 0.04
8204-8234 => 0.03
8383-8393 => 0.02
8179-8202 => 0.04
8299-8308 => 0.02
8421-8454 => 0.01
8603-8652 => -0.06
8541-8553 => 0.17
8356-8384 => -0.02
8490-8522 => 0.02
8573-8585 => -0.03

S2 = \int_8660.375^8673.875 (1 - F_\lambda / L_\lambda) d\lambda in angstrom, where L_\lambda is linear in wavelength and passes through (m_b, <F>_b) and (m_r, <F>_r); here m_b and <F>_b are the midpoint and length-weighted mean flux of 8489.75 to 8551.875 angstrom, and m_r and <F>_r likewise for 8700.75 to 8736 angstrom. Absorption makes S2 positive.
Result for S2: 1.1 angstrom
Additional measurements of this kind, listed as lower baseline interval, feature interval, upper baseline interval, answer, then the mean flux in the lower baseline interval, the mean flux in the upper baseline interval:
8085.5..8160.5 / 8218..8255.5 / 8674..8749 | 0.6 angstrom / 12.6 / 11.4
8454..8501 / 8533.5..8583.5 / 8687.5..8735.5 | 2.8 angstrom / 11.8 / 11.4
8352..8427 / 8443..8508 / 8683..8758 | 1.0 angstrom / 12.1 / 11.4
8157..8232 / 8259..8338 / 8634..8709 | -1.8 angstrom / 12.2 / 11.2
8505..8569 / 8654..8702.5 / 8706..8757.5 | 2.1 angstrom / 11.1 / 11.5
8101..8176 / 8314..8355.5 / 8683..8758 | 0.6 angstrom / 12.6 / 11.4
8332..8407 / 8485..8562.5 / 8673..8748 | 4.7 angstrom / 12.1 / 11.4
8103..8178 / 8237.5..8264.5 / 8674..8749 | 0.1 angstrom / 12.5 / 11.4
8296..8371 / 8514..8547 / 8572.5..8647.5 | 3.5 angstrom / 12.1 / 11.7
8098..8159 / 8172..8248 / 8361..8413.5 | 2.1 angstrom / 12.6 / 12.2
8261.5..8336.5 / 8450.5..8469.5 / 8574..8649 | 0.2 angstrom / 12.2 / 11.7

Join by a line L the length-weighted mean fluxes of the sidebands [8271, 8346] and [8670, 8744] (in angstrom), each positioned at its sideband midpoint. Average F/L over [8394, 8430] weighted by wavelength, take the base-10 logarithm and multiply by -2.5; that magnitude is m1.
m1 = -0.02 mag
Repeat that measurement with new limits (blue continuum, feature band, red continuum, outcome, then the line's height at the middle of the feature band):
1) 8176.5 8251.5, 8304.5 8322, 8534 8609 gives -0.06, 11.9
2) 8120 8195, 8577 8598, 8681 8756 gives 0.00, 11.7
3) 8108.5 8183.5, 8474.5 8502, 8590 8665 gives 0.01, 11.8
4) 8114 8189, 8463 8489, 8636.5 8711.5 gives -0.04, 11.6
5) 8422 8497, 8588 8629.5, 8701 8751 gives -0.02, 11.6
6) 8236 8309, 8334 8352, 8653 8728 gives 0.02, 12.1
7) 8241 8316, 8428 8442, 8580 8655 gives 0.05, 12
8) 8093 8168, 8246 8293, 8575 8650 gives 0.01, 12.3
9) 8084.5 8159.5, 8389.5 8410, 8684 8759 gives -0.03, 12.1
